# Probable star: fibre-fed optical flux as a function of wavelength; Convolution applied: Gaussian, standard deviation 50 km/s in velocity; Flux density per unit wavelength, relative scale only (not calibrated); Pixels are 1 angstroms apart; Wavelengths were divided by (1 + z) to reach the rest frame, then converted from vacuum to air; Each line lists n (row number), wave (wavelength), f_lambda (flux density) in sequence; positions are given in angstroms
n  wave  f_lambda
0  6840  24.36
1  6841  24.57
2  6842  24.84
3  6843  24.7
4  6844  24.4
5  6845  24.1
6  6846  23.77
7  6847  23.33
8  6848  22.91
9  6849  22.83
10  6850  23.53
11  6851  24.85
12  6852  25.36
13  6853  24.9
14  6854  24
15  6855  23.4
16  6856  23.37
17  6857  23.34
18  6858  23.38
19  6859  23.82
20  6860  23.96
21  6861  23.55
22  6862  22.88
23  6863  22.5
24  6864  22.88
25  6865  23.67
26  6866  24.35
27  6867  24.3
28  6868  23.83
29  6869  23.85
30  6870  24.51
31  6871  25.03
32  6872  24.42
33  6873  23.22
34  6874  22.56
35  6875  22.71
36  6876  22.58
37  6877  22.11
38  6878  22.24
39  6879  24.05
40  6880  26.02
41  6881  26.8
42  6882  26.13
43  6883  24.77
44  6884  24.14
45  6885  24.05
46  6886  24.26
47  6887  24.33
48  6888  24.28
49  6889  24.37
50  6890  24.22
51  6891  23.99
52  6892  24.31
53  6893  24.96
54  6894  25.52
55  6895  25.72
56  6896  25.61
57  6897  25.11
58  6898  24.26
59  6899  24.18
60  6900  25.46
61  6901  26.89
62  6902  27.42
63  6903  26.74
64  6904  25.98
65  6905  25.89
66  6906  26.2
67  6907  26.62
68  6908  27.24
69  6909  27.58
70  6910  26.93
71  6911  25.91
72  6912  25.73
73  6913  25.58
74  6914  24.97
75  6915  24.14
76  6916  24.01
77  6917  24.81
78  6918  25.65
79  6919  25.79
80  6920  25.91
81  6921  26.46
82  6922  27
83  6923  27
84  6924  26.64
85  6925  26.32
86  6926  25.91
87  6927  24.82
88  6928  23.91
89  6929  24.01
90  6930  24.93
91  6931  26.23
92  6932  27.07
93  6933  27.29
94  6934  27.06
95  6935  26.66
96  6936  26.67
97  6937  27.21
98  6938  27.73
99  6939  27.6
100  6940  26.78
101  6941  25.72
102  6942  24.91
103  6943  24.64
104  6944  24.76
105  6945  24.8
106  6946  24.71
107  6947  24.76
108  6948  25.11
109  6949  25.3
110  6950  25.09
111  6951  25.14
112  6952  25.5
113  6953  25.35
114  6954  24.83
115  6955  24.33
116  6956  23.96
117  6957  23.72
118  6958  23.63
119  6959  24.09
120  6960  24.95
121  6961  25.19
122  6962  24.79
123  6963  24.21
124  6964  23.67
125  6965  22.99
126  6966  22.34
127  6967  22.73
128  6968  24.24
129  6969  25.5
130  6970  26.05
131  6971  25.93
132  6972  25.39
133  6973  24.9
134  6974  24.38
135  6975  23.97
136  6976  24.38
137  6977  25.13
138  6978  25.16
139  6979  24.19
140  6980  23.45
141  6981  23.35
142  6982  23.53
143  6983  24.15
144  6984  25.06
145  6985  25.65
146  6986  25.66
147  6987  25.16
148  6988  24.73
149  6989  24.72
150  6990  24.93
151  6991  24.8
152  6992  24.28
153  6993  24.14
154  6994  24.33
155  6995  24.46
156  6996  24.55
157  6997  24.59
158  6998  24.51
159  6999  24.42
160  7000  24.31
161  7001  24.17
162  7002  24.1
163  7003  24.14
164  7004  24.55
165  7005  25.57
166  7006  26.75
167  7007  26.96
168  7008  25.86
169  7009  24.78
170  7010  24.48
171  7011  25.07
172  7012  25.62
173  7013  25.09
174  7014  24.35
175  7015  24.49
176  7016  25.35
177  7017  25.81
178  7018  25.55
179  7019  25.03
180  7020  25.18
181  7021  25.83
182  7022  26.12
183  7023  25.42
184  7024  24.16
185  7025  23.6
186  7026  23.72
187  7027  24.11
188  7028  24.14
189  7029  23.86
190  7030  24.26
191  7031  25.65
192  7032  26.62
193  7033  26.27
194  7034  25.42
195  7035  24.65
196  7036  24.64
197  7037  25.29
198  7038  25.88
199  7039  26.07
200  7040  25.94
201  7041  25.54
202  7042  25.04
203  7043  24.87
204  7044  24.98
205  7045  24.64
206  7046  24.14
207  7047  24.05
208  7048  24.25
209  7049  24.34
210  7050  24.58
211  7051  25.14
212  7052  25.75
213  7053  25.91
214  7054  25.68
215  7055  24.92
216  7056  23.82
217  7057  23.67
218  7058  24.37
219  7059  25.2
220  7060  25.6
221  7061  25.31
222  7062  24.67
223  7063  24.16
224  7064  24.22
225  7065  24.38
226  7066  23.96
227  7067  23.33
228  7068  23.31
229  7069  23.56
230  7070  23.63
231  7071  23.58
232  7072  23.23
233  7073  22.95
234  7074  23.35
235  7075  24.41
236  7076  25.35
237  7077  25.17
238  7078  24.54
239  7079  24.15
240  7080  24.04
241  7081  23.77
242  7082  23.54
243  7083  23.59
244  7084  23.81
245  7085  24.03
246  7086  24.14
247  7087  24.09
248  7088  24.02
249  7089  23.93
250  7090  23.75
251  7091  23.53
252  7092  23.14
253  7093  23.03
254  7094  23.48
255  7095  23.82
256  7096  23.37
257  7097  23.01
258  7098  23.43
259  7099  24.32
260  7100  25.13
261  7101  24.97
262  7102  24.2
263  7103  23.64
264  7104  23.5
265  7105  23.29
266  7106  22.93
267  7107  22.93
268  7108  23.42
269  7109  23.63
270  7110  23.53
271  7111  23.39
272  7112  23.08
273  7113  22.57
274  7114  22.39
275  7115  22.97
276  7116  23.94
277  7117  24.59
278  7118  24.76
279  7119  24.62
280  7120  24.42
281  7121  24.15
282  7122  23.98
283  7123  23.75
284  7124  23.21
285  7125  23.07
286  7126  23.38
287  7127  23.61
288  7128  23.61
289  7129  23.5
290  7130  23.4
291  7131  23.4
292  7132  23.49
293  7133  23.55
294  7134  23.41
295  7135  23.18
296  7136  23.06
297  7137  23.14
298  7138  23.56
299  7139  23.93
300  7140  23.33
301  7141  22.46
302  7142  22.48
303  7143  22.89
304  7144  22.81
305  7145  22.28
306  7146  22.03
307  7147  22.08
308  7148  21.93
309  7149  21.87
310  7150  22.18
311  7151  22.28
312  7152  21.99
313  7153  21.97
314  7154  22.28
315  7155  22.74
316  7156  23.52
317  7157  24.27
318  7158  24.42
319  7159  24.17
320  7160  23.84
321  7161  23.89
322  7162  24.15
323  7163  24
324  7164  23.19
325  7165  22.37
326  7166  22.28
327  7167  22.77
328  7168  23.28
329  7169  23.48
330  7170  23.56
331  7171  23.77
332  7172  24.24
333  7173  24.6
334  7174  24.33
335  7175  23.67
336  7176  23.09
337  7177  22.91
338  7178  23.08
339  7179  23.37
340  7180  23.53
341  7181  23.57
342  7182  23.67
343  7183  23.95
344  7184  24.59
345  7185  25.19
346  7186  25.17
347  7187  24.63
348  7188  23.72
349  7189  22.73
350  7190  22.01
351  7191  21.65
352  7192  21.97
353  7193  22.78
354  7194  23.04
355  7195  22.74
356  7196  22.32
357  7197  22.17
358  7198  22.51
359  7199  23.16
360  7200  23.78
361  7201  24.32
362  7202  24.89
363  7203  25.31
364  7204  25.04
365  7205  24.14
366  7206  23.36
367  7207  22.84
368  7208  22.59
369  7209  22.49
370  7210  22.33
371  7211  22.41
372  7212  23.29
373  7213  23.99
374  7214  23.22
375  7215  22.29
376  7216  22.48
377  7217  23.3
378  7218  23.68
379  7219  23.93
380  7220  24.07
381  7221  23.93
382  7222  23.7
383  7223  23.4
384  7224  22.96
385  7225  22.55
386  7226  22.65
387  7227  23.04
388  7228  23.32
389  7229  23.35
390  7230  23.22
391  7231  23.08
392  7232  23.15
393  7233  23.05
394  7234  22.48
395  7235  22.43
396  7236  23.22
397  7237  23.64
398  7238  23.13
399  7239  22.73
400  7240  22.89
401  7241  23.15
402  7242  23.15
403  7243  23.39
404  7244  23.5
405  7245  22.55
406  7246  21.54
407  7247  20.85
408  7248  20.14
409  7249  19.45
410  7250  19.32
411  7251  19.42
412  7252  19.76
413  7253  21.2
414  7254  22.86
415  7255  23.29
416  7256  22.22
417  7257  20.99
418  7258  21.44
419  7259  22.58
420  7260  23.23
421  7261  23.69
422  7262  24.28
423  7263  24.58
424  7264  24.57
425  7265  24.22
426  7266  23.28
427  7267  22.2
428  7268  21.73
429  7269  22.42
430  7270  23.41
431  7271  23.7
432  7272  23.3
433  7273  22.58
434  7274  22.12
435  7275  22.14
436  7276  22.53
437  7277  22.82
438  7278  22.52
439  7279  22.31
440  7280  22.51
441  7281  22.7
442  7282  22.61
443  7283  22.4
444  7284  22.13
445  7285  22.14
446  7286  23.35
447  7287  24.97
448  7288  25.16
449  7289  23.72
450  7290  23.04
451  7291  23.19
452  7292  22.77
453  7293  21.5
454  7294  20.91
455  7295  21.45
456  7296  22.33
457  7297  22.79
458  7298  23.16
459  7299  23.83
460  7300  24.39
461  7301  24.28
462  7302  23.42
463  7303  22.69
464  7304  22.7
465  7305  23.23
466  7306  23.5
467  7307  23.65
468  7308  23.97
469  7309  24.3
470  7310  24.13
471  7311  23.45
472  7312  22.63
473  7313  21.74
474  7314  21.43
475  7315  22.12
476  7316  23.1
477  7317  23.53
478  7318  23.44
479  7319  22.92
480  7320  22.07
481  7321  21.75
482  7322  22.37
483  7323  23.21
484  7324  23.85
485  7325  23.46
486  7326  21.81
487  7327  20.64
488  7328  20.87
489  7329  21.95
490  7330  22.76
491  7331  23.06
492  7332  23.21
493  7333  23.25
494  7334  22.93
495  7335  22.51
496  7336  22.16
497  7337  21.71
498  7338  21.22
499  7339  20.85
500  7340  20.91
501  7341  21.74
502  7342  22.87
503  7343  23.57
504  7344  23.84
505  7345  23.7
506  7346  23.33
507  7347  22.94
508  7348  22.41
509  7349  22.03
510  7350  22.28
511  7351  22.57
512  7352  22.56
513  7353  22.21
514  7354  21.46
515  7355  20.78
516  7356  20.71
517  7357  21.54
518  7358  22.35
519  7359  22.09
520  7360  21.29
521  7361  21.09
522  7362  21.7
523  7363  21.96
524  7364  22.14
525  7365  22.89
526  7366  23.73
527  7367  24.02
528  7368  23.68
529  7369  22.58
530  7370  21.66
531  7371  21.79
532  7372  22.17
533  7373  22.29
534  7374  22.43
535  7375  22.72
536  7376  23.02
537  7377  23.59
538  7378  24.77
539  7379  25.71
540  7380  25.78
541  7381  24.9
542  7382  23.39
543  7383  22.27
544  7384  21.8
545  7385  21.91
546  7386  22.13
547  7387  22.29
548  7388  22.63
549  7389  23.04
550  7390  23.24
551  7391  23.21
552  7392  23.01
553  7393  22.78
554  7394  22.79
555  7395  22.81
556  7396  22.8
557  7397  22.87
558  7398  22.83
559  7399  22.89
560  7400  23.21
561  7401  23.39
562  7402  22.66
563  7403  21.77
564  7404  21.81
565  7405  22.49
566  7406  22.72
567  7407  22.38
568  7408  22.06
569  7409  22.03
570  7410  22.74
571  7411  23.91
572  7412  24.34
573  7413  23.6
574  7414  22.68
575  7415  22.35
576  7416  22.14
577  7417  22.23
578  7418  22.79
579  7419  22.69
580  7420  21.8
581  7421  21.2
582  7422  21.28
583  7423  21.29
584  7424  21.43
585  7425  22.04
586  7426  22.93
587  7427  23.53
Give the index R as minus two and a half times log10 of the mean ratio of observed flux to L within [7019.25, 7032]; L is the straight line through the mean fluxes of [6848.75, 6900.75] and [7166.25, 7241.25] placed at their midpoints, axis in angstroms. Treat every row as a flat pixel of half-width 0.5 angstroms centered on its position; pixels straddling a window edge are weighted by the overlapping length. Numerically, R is -0.04 mag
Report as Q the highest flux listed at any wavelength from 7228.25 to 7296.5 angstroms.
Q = 25.16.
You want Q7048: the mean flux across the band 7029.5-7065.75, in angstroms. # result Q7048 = 25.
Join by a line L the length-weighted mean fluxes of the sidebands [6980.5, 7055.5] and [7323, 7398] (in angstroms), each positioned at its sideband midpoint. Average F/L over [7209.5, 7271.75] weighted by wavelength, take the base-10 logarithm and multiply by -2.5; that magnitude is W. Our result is 0.03 mag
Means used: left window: 24.9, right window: 22.6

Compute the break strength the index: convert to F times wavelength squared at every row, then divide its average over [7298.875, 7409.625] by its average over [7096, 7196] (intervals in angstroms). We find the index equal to 1.0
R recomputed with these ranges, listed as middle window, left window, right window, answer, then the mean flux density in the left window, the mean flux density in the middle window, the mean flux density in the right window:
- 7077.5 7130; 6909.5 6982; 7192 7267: 0.01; 25.2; 23.7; 22.9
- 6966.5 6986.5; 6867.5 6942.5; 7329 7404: 0.01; 25.4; 24.6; 22.6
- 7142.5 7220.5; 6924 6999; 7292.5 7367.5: 0.01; 25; 23.3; 22.5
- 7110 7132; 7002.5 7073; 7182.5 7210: 0.02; 24.8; 23.6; 23.4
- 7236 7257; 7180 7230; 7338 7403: 0.06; 23.4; 21.9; 22.6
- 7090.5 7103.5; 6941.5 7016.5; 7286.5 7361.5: 0.01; 24.7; 23.8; 22.6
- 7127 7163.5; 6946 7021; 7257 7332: 0.03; 24.7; 23.1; 22.9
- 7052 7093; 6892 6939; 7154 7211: 0.02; 26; 24.2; 23.5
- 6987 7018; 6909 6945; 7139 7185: 0.01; 25.9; 24.9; 23.2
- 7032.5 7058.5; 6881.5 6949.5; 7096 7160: -0.03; 25.6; 25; 23.3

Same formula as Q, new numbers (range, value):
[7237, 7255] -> 23.64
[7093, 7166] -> 25.13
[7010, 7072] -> 26.62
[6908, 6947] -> 27.73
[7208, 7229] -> 24.07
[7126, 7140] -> 23.93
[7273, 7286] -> 23.35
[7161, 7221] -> 25.31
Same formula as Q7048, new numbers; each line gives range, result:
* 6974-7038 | 24.8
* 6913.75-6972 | 25.3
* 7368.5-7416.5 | 22.9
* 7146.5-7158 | 22.5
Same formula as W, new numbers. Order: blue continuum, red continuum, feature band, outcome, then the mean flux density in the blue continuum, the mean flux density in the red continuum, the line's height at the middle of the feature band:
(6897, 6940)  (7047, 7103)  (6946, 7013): 0.028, 26.1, 24.2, 25.3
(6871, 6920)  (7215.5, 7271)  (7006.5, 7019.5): -0.045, 25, 22.7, 24.2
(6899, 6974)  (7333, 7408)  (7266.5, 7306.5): 0.014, 25.5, 22.6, 23.2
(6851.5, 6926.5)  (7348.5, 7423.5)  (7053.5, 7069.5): -0.015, 24.8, 22.6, 24.1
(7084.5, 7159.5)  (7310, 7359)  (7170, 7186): -0.035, 23.4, 22.4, 23.1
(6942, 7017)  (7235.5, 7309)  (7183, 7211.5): -0.007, 24.7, 22.7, 23.2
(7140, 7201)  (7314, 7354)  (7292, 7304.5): -0.008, 23.2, 22.5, 22.6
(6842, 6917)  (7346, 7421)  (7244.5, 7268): 0.051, 24.5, 22.6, 23.1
